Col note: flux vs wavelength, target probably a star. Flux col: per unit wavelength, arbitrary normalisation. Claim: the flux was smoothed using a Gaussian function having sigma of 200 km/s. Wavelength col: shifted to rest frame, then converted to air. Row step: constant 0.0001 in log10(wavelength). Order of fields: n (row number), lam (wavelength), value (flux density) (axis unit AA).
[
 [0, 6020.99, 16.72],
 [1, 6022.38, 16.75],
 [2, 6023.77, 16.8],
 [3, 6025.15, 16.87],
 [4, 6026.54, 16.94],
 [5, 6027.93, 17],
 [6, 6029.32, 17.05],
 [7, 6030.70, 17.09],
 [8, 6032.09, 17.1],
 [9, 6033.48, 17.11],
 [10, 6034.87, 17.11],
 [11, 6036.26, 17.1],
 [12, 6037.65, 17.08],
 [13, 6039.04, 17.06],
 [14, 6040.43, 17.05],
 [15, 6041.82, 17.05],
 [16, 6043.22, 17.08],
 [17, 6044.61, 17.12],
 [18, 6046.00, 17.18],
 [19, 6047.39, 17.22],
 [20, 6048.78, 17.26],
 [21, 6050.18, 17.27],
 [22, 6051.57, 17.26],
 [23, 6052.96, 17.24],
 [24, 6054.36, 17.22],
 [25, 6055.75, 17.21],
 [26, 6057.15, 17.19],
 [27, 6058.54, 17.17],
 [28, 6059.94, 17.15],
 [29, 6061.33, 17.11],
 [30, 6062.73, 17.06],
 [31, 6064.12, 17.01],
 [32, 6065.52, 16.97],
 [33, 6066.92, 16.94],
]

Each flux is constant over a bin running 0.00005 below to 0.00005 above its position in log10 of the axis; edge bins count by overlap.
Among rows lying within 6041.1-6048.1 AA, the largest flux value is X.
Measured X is 17.22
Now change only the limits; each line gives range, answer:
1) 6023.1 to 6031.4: 17.09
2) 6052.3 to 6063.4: 17.24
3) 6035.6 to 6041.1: 17.1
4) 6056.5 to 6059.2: 17.19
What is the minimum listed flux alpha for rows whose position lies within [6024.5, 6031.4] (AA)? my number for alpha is 16.87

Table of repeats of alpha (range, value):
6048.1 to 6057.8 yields 17.19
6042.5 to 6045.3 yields 17.08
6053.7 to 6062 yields 17.11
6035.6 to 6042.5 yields 17.05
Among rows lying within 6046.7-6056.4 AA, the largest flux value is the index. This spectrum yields 17.27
